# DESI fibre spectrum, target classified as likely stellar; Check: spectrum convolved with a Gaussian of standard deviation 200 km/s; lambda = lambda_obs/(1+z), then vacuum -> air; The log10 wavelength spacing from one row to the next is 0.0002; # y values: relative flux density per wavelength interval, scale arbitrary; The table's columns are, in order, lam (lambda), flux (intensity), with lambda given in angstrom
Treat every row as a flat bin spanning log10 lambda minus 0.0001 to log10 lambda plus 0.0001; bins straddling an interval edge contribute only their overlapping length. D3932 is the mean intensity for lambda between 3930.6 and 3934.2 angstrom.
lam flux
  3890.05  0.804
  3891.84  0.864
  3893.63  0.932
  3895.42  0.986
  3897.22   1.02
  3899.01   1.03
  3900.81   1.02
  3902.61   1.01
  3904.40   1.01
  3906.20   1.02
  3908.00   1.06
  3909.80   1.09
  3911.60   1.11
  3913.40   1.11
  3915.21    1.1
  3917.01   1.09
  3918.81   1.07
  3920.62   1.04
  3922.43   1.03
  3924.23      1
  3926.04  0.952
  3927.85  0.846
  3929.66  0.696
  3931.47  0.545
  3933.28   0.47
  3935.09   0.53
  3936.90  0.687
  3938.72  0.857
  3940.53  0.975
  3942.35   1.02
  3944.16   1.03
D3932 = 0.508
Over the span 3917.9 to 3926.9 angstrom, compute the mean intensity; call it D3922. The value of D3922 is 1.02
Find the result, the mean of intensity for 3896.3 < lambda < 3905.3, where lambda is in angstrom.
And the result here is 1.02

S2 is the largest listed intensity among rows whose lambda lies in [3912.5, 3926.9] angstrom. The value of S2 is 1.11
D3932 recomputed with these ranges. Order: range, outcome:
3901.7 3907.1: 1.01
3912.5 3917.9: 1.1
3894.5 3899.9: 1.01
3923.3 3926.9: 0.978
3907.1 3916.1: 1.09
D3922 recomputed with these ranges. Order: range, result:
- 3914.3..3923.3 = 1.07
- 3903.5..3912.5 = 1.06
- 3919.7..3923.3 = 1.03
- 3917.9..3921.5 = 1.06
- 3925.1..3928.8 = 0.896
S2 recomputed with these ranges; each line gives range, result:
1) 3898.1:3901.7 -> 1.03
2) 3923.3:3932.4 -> 1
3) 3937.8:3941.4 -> 0.975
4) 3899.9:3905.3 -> 1.02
